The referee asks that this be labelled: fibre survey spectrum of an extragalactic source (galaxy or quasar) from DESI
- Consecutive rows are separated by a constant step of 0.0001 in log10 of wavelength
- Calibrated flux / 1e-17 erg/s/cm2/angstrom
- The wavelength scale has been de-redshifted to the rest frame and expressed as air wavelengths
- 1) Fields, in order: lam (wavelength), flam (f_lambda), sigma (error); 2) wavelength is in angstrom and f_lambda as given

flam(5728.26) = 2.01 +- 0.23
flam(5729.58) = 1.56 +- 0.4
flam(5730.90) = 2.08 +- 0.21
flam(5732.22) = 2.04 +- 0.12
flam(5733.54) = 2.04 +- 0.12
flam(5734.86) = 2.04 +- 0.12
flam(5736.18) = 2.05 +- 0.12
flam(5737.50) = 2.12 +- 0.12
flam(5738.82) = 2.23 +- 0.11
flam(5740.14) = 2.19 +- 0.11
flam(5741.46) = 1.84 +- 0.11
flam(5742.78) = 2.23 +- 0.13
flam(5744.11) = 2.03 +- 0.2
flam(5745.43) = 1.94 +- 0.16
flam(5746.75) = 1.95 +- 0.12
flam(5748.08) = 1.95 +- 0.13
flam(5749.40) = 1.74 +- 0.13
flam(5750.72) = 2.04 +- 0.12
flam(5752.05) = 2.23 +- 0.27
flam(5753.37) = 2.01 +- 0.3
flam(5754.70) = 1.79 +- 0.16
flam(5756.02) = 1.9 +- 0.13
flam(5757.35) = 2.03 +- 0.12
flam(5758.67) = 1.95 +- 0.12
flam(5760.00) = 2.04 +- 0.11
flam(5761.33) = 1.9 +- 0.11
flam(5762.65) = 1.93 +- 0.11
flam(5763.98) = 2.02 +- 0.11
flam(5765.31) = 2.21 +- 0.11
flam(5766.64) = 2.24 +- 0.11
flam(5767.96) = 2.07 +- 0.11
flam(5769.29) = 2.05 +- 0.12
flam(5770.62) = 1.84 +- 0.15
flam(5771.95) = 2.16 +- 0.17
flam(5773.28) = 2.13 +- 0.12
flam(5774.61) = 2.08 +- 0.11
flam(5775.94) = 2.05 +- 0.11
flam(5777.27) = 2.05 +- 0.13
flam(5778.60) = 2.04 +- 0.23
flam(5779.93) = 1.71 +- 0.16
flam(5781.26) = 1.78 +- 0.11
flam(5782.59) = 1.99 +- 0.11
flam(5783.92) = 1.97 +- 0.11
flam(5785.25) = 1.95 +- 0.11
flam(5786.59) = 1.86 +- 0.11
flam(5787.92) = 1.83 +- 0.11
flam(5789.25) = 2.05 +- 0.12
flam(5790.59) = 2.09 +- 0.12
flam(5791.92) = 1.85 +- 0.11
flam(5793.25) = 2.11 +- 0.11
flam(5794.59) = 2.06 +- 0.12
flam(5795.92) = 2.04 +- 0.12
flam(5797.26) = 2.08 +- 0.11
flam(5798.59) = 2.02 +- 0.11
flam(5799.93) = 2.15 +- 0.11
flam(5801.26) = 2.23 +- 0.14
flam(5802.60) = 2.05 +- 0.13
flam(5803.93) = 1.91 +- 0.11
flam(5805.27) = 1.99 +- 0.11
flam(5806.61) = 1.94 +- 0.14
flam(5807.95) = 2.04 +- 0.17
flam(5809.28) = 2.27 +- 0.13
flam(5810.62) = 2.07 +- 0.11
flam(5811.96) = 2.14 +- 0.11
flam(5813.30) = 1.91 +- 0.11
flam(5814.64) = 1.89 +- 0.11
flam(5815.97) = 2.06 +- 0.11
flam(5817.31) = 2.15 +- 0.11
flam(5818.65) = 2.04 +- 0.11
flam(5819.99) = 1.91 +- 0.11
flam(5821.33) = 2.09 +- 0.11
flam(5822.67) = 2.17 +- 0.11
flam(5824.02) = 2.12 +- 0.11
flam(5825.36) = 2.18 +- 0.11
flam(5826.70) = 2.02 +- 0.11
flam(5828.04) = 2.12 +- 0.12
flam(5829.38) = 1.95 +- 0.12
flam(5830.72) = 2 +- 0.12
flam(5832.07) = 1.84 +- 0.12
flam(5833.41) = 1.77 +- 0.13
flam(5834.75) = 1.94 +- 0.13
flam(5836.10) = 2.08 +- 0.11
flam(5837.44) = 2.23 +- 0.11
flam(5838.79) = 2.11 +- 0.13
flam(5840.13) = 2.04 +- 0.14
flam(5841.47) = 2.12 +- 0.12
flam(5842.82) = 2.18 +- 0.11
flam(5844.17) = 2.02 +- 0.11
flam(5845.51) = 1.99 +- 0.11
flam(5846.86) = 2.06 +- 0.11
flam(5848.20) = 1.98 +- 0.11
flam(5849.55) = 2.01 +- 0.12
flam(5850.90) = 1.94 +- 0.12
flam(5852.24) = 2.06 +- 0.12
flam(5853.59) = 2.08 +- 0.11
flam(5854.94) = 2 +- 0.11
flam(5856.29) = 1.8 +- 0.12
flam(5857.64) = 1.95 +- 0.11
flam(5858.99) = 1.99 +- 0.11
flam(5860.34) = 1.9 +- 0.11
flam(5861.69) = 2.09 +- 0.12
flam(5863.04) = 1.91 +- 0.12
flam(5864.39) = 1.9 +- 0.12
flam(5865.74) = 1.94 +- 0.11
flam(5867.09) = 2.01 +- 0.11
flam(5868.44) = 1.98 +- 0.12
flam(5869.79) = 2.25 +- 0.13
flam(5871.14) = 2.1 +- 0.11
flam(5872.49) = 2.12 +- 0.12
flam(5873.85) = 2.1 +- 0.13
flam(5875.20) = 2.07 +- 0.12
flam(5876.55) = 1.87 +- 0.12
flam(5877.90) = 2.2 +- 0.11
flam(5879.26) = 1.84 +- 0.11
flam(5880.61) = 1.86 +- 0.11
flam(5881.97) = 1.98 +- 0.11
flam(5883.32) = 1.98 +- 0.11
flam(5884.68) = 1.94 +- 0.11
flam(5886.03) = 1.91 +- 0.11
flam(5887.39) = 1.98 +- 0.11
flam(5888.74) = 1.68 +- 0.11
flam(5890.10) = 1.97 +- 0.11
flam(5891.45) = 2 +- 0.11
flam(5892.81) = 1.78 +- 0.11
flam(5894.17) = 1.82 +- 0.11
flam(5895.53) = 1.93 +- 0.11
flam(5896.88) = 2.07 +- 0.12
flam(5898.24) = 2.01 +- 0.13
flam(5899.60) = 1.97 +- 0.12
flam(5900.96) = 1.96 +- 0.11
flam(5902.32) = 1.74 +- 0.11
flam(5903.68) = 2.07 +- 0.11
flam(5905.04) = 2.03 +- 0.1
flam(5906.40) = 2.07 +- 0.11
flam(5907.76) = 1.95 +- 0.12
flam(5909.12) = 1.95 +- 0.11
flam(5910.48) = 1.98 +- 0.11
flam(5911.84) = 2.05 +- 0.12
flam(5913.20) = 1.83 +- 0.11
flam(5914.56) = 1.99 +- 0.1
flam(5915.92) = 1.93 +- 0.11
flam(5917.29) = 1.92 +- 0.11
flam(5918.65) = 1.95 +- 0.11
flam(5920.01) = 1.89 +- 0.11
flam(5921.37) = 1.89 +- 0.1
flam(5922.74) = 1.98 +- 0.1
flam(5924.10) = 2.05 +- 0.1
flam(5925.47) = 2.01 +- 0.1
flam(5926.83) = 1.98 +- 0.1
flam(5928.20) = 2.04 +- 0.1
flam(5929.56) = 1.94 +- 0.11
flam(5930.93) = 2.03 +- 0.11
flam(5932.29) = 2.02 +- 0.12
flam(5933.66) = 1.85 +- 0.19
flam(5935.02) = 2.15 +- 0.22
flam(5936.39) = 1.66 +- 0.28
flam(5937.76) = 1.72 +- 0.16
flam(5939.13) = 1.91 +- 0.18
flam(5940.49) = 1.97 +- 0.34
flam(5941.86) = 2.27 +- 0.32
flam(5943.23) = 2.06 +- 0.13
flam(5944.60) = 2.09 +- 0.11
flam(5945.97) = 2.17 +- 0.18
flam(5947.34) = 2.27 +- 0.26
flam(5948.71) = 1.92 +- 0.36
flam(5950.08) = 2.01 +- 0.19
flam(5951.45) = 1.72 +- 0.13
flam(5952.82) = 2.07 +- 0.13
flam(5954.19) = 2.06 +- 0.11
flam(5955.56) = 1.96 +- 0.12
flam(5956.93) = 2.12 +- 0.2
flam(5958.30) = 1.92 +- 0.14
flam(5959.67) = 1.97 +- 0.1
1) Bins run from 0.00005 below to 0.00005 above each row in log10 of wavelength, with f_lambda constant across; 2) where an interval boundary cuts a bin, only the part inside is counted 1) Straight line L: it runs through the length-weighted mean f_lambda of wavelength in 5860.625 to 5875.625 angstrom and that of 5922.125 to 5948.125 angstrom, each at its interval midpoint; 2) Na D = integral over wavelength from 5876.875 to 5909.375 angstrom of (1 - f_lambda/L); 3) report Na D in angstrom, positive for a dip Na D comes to 1.3 angstrom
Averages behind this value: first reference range 2.04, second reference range 2.01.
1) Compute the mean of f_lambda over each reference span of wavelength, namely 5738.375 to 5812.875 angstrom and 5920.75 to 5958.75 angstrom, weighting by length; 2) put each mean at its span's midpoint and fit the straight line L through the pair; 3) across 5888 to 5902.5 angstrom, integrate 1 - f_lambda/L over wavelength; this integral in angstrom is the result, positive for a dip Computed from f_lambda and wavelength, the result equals 0.7 angstrom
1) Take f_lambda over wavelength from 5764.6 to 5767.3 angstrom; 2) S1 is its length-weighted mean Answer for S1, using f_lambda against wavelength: 2.22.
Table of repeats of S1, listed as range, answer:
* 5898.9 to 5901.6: 1.96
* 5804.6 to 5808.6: 1.99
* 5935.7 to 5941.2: 1.82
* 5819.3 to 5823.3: 2.06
